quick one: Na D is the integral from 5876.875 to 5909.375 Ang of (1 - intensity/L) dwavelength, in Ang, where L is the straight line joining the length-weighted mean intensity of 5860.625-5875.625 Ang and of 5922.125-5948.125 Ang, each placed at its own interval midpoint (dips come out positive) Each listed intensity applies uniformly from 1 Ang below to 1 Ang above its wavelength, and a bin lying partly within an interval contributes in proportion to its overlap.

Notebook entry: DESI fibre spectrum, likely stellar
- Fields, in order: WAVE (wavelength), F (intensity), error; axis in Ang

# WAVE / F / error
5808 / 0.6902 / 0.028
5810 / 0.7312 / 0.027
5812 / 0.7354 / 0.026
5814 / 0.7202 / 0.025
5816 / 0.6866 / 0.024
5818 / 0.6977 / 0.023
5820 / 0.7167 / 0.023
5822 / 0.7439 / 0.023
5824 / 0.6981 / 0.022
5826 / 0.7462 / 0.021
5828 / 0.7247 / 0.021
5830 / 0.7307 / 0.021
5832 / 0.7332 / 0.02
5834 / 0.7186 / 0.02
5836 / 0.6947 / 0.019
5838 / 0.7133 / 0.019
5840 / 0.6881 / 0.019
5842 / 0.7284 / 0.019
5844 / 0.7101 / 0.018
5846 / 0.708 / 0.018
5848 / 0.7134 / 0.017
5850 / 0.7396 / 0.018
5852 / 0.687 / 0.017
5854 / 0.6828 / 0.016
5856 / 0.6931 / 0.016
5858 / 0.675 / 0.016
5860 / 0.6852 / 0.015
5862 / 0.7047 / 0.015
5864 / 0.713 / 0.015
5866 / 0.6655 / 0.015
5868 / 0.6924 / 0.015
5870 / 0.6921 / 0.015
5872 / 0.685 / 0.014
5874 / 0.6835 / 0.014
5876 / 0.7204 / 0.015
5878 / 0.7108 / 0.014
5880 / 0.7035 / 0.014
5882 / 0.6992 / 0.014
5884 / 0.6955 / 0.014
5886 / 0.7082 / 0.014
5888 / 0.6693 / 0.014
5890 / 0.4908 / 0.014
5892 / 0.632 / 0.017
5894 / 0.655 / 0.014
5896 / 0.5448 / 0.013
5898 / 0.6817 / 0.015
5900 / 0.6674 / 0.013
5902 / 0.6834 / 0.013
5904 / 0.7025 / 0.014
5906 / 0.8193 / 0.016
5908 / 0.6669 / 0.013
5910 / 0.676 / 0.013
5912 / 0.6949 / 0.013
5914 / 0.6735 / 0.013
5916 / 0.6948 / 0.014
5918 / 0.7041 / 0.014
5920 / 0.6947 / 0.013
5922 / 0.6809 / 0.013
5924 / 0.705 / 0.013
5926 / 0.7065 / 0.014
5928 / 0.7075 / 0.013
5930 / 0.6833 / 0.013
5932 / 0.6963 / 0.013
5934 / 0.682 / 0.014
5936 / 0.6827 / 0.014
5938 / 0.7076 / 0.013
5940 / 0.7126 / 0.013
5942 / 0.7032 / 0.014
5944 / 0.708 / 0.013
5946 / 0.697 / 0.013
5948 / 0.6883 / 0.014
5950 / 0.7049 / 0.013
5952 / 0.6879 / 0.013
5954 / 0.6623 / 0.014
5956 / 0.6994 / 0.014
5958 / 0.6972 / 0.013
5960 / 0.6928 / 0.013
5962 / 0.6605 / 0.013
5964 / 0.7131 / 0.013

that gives 1.1 Ang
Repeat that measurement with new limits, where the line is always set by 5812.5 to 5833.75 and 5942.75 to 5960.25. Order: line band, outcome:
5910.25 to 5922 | 0.17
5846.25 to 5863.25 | 0.36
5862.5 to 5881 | 0.35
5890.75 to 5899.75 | 0.99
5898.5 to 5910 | -0.01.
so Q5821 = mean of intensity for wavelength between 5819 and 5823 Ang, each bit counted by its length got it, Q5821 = 0.73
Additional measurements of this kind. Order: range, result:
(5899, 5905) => 0.684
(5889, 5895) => 0.593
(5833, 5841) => 0.704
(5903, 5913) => 0.712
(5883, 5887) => 0.702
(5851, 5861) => 0.685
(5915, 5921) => 0.698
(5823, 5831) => 0.725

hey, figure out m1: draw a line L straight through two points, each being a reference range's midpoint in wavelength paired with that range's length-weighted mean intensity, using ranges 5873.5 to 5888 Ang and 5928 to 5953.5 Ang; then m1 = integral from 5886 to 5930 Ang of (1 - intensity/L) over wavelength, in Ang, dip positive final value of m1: 1.5 Ang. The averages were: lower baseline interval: 0.701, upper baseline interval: 0.696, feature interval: 0.675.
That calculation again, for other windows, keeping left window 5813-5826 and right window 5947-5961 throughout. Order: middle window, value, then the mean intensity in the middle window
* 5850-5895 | 1.51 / 0.681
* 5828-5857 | -0.05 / 0.711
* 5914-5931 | 0.00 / 0.696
